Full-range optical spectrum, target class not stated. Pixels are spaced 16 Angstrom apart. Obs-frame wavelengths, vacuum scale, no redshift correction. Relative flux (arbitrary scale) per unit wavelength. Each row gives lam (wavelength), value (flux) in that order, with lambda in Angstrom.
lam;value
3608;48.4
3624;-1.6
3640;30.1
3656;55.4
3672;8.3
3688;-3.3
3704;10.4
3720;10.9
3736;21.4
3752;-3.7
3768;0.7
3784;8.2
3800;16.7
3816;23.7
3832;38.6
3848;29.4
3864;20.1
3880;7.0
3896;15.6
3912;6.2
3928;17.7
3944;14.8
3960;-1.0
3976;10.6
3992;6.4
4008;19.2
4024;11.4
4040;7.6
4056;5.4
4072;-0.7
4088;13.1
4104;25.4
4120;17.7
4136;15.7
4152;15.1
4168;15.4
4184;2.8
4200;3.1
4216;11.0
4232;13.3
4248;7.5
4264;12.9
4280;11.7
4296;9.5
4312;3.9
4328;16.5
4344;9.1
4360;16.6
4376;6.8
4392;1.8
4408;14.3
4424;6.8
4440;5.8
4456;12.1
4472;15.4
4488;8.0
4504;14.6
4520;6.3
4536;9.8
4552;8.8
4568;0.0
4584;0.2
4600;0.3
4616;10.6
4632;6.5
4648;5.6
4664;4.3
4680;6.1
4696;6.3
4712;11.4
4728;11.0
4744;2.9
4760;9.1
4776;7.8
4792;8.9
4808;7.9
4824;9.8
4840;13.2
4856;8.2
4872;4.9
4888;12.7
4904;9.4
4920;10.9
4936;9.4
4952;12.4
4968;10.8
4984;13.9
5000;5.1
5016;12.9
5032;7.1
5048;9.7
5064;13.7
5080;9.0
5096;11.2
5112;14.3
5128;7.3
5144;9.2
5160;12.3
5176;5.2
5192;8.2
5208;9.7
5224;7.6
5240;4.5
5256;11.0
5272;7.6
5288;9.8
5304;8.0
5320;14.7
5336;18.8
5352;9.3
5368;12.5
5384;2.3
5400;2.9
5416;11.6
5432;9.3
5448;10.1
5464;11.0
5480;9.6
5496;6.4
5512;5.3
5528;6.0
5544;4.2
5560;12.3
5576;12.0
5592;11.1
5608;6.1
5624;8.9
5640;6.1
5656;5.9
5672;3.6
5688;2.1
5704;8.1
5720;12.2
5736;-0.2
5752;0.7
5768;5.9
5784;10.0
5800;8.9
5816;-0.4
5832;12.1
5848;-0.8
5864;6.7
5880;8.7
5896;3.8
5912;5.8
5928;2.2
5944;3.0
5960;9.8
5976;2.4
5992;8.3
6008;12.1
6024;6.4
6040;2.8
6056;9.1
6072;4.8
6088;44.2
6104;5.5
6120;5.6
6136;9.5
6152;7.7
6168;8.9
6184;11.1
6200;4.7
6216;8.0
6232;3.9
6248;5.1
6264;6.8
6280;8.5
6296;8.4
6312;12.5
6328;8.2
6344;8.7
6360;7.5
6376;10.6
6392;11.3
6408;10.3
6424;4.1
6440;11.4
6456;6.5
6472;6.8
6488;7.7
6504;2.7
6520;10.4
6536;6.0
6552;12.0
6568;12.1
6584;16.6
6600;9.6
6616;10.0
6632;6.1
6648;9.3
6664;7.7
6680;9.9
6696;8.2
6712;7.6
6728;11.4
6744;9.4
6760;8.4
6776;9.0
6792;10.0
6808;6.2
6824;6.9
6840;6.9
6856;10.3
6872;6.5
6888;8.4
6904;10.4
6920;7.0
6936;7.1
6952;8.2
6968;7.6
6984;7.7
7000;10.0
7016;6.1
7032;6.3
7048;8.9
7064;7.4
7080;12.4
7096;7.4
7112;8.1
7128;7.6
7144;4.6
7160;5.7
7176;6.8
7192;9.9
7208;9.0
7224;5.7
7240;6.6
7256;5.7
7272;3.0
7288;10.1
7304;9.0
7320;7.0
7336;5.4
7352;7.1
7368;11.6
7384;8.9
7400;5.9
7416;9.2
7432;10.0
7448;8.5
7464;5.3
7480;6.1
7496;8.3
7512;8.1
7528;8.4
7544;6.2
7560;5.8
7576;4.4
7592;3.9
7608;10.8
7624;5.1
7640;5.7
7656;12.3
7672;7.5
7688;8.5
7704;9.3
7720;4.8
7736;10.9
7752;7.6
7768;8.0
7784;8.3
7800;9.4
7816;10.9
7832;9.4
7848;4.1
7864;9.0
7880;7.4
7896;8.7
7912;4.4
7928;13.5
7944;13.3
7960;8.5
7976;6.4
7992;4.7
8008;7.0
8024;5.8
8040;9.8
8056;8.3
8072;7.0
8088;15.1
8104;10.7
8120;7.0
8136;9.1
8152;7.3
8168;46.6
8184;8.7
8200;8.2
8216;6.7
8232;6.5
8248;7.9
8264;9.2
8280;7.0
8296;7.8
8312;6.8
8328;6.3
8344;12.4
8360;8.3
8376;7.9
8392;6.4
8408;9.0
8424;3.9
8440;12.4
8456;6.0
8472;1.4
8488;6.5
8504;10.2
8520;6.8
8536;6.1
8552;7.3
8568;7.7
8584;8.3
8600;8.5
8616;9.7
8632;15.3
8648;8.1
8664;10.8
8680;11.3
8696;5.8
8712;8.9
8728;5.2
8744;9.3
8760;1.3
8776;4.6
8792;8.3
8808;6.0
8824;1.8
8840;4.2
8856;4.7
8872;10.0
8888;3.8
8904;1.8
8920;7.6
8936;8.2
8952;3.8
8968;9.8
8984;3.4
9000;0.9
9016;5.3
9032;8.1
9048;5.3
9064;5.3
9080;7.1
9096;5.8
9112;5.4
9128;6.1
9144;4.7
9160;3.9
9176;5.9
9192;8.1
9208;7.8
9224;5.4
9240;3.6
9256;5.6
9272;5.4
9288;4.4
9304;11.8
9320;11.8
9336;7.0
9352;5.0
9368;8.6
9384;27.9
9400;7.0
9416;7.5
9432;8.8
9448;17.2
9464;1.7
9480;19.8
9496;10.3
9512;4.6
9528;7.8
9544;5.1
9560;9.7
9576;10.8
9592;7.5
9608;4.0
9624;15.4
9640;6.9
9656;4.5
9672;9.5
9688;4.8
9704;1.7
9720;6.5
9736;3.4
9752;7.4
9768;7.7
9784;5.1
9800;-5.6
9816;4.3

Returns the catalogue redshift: 0.63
